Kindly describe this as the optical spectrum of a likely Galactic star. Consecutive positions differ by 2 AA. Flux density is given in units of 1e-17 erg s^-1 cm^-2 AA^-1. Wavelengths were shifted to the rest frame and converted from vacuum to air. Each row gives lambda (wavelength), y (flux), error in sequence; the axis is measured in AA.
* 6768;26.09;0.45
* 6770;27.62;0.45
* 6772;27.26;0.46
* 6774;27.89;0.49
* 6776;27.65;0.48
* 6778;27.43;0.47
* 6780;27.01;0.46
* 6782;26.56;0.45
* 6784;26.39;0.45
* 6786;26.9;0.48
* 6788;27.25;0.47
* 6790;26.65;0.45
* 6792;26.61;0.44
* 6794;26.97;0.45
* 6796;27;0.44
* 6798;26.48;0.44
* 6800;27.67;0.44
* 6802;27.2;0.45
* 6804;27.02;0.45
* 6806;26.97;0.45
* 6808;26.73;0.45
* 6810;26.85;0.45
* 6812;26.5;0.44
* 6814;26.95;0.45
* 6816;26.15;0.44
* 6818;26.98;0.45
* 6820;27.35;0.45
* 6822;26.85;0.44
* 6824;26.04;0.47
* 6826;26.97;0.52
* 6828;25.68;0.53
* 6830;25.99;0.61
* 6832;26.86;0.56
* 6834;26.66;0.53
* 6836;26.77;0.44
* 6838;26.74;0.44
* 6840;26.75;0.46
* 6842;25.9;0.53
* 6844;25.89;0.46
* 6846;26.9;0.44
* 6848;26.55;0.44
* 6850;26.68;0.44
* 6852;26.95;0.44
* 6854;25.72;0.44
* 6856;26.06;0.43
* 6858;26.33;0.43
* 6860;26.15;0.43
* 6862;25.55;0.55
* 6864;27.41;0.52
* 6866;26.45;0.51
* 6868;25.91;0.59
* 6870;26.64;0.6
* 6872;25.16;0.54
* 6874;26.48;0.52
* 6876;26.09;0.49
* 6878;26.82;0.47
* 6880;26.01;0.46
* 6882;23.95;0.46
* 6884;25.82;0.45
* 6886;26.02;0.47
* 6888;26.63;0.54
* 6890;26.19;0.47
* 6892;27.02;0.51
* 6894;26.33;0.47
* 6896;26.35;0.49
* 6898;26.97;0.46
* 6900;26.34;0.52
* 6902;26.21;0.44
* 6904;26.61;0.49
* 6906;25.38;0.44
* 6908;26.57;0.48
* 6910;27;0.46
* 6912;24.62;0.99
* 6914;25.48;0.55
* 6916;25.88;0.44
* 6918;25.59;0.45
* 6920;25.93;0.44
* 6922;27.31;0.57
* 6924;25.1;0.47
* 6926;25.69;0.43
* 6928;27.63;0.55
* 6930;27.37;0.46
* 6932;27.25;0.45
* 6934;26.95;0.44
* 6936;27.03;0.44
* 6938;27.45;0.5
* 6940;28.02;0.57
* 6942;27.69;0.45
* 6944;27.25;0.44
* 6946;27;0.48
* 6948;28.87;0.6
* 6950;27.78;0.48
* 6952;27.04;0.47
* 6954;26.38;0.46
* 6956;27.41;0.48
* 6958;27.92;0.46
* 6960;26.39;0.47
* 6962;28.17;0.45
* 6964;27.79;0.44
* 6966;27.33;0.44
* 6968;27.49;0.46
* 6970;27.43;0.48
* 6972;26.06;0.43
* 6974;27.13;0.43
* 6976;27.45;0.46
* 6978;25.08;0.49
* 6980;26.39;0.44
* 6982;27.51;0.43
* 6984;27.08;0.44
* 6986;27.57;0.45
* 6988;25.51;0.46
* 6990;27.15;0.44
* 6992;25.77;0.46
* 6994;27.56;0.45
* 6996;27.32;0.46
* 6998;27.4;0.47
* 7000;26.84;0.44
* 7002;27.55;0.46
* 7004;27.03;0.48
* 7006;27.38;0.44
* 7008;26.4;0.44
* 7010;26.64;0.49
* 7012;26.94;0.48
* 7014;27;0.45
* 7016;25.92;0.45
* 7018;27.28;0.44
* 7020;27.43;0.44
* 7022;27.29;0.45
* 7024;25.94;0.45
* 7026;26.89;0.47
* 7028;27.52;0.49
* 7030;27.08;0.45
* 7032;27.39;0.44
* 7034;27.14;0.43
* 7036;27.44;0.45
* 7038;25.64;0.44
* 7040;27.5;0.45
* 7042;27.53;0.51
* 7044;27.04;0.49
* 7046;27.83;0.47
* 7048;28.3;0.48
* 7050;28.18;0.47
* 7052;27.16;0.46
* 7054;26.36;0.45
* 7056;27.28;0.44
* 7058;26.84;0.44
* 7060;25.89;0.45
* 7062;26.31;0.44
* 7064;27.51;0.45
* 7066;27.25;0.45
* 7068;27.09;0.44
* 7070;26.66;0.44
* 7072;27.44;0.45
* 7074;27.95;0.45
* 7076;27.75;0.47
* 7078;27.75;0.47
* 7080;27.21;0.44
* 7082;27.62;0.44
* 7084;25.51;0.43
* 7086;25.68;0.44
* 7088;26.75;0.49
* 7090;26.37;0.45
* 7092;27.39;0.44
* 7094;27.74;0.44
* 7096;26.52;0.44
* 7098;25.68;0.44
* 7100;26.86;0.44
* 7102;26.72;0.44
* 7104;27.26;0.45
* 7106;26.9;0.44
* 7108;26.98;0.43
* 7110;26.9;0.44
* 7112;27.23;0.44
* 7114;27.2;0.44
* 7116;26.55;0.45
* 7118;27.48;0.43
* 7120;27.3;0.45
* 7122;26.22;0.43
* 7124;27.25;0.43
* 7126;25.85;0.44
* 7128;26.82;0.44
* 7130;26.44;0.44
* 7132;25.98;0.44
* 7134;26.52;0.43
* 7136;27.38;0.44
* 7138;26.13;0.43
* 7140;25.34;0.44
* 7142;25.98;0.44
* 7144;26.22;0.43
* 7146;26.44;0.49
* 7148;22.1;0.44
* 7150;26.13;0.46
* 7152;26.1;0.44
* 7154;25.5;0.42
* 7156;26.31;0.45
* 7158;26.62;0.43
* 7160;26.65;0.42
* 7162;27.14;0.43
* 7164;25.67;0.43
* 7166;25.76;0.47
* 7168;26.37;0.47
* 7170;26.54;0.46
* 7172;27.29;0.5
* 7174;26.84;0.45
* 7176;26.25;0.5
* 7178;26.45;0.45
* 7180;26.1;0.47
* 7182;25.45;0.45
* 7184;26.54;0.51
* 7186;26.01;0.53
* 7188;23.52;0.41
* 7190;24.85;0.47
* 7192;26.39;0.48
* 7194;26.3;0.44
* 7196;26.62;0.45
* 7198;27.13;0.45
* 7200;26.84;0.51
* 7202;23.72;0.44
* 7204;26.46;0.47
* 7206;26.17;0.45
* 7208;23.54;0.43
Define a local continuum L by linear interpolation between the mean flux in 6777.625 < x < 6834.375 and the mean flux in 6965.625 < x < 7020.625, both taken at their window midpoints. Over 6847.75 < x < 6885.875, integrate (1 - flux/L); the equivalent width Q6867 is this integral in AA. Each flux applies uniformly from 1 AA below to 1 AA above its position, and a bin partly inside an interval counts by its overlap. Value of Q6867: 1.0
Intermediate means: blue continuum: 26.8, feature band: 26.1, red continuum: 26.9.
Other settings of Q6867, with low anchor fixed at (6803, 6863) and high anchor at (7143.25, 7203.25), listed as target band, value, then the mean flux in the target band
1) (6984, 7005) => -0.6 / 27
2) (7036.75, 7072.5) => -1.3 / 27.1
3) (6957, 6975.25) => -0.7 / 27.3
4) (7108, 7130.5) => -0.7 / 26.9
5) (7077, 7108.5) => -0.8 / 26.8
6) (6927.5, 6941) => -0.5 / 27.4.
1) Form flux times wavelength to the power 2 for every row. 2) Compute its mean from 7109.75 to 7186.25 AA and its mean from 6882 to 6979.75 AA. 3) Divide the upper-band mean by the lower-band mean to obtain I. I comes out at 1.0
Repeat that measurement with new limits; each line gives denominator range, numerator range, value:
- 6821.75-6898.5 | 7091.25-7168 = 1.09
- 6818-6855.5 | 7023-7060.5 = 1.08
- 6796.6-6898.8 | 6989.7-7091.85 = 1.08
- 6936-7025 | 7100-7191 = 1.02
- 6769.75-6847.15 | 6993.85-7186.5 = 1.08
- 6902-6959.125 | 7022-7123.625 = 1.05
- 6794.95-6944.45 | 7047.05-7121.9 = 1.08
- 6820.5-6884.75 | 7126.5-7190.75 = 1.08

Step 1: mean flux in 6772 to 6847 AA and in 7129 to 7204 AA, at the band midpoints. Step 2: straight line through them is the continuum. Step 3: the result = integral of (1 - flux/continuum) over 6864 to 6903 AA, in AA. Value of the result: 0.6 AA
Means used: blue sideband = 26.8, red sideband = 26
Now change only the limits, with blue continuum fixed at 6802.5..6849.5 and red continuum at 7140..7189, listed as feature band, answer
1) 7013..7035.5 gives -0.64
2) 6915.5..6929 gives 0.14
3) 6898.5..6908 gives 0.09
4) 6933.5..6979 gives -1.54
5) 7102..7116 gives -0.50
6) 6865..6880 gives 0.18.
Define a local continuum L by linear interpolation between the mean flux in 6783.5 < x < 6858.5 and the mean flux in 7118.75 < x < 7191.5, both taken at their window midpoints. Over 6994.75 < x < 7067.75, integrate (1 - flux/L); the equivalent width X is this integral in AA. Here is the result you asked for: -2.1 AA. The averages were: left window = 26.7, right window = 26.1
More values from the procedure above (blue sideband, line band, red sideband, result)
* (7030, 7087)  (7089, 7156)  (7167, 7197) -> 0.3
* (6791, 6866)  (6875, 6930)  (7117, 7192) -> 0.7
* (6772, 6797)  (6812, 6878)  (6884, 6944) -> 0.9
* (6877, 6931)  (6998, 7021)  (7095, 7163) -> -0.6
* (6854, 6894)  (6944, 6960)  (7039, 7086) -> -0.5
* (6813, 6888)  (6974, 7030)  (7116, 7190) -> -1.4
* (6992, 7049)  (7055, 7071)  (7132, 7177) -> 0.0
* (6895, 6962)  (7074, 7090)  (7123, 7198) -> -0.4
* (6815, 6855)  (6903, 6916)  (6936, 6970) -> 0.6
